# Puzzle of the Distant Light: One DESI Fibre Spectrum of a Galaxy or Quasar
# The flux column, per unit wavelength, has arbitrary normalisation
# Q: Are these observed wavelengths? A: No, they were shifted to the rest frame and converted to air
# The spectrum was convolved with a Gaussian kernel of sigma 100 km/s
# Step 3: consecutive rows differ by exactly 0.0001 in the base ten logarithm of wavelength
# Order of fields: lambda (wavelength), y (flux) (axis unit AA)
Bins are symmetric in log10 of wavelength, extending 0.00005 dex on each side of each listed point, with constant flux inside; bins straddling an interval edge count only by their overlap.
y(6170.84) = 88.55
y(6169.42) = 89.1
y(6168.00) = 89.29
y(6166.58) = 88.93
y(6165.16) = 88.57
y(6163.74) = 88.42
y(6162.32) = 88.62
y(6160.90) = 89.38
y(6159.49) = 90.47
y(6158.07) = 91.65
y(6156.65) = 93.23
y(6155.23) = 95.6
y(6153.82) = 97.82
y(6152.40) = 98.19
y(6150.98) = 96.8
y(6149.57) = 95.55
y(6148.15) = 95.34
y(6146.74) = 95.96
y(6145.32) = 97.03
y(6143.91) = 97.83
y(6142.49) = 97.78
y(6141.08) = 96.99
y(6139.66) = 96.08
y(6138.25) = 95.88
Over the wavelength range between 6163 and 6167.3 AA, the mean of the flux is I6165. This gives 88.6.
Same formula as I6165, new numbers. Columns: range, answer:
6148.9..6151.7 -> 96.3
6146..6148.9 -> 95.5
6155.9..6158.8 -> 92.3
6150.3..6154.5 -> 97.5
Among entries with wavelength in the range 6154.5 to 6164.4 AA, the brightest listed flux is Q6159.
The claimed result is 95.6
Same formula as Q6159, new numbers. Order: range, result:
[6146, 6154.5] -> 98.19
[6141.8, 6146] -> 97.83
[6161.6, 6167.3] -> 88.93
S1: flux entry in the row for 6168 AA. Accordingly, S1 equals 89.29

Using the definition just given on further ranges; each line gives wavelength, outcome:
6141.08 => 96.99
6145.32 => 97.03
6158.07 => 91.65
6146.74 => 95.96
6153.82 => 97.82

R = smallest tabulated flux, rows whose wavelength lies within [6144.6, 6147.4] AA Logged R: 95.96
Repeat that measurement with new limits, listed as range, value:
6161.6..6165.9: 88.42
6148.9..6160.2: 90.47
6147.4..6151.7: 95.34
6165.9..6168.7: 88.93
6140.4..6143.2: 96.99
